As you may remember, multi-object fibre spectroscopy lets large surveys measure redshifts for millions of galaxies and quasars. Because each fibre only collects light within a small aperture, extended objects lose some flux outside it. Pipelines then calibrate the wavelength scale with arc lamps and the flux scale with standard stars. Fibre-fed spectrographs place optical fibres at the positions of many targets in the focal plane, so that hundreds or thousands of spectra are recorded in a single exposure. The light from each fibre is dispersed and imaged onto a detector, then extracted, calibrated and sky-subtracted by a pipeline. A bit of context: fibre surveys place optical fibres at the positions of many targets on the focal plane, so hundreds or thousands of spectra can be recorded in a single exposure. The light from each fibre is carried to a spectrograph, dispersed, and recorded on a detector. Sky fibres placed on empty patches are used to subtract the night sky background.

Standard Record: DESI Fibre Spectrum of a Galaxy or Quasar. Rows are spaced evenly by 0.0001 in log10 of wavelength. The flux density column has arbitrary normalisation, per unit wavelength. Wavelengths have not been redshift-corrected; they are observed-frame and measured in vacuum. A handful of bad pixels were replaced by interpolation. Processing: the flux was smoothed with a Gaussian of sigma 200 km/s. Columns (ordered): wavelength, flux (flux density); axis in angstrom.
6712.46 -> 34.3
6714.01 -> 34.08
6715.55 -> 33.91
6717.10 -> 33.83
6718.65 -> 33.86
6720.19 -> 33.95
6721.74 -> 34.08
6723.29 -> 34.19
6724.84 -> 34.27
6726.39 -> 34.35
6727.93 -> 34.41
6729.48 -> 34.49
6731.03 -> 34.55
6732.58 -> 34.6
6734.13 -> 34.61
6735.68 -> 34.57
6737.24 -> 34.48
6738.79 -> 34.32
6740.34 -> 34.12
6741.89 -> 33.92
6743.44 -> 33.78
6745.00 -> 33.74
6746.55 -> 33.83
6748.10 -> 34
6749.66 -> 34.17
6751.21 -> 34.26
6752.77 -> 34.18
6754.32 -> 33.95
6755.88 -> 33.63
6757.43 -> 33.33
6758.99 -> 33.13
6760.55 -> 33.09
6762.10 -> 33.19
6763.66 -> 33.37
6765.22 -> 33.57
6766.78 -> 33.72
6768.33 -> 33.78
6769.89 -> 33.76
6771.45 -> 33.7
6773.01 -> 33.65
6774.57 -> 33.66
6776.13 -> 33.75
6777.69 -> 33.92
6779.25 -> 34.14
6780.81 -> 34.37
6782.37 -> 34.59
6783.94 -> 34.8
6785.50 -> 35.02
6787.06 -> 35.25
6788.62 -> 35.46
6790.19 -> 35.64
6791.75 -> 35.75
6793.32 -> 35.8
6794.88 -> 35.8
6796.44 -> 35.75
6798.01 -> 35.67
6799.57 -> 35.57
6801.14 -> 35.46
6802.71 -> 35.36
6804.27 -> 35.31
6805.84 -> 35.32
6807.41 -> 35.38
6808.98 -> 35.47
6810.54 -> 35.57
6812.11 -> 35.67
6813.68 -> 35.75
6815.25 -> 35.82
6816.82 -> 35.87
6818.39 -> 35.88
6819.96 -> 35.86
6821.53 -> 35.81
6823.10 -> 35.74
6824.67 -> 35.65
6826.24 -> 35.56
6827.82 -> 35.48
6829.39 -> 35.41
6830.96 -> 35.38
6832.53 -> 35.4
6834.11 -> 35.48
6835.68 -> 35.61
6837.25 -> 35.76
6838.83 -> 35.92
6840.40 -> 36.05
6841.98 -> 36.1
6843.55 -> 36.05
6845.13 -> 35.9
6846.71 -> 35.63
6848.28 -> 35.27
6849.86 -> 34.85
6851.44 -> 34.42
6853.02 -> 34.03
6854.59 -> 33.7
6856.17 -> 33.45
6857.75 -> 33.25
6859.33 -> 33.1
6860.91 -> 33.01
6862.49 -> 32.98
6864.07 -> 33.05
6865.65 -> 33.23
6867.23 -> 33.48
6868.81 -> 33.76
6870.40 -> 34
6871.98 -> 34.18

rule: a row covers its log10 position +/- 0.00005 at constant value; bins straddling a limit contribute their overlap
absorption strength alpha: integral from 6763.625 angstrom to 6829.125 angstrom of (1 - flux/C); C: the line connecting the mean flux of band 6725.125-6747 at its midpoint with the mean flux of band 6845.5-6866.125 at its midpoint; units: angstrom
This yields -1.87 angstrom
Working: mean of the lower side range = 34.3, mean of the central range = 35.1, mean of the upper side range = 33.9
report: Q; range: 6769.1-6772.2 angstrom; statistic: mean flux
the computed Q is 33.7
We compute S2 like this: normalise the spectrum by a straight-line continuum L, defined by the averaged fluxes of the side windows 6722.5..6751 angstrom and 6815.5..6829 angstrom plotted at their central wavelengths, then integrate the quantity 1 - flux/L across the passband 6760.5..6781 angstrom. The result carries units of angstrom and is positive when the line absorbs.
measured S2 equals 0.67 angstrom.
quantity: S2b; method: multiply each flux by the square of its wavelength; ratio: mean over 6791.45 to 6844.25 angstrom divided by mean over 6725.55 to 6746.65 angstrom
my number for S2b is 1.1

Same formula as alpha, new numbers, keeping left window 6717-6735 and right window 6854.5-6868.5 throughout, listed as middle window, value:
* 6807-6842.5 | -2.28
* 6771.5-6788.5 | -0.23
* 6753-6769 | 0.25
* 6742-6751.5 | 0.05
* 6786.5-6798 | -0.63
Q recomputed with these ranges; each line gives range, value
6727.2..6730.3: 34.4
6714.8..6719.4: 33.8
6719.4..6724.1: 34.1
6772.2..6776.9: 33.7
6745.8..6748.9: 33.9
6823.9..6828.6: 35.5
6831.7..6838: 35.6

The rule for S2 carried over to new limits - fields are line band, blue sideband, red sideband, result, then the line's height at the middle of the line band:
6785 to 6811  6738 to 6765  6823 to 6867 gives -0.9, 34.3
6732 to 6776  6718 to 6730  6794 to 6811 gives 1.1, 34.7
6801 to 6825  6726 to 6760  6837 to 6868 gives -0.9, 34.3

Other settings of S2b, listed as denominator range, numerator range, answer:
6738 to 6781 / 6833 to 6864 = 1.06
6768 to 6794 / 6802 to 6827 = 1.04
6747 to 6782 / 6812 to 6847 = 1.08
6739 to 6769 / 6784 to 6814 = 1.07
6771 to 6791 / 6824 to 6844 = 1.05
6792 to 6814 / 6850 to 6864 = 0.96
